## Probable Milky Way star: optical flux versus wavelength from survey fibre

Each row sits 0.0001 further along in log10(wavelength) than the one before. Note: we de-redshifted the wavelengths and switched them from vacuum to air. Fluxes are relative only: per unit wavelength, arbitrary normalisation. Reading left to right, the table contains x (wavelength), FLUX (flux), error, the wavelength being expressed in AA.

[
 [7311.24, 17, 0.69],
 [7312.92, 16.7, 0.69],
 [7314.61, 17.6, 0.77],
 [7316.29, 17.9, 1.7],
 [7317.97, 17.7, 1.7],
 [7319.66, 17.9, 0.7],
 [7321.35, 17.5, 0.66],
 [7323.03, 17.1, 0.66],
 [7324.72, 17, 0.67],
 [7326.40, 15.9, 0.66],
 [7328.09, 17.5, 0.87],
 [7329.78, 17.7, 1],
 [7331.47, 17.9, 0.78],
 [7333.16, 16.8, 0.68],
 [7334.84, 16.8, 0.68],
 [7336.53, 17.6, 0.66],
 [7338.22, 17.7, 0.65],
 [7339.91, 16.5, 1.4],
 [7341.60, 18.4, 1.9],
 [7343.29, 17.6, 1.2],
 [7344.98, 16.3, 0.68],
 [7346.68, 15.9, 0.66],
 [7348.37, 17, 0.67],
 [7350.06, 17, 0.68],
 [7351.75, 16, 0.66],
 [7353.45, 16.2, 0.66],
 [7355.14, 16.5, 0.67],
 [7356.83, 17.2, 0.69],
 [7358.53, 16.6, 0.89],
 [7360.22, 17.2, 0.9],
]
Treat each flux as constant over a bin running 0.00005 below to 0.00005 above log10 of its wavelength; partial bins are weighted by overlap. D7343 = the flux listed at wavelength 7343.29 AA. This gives 17.6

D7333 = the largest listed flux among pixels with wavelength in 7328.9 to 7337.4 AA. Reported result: 17.9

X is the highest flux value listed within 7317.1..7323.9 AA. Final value 17.9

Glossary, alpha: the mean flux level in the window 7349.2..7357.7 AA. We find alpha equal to 16.6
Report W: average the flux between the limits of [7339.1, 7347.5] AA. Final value 16.9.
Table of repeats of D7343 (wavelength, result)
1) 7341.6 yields 18.4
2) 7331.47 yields 17.9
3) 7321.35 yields 17.5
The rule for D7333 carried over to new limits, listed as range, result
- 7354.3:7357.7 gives 17.2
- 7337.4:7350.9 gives 18.4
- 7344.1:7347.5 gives 16.3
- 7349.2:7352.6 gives 17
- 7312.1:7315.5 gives 17.6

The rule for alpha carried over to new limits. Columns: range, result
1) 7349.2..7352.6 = 16.5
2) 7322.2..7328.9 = 16.9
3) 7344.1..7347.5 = 16.1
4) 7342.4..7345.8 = 17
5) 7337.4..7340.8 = 17.1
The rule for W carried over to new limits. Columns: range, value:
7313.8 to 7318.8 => 17.8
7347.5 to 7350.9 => 17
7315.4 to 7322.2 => 17.8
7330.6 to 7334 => 17.4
